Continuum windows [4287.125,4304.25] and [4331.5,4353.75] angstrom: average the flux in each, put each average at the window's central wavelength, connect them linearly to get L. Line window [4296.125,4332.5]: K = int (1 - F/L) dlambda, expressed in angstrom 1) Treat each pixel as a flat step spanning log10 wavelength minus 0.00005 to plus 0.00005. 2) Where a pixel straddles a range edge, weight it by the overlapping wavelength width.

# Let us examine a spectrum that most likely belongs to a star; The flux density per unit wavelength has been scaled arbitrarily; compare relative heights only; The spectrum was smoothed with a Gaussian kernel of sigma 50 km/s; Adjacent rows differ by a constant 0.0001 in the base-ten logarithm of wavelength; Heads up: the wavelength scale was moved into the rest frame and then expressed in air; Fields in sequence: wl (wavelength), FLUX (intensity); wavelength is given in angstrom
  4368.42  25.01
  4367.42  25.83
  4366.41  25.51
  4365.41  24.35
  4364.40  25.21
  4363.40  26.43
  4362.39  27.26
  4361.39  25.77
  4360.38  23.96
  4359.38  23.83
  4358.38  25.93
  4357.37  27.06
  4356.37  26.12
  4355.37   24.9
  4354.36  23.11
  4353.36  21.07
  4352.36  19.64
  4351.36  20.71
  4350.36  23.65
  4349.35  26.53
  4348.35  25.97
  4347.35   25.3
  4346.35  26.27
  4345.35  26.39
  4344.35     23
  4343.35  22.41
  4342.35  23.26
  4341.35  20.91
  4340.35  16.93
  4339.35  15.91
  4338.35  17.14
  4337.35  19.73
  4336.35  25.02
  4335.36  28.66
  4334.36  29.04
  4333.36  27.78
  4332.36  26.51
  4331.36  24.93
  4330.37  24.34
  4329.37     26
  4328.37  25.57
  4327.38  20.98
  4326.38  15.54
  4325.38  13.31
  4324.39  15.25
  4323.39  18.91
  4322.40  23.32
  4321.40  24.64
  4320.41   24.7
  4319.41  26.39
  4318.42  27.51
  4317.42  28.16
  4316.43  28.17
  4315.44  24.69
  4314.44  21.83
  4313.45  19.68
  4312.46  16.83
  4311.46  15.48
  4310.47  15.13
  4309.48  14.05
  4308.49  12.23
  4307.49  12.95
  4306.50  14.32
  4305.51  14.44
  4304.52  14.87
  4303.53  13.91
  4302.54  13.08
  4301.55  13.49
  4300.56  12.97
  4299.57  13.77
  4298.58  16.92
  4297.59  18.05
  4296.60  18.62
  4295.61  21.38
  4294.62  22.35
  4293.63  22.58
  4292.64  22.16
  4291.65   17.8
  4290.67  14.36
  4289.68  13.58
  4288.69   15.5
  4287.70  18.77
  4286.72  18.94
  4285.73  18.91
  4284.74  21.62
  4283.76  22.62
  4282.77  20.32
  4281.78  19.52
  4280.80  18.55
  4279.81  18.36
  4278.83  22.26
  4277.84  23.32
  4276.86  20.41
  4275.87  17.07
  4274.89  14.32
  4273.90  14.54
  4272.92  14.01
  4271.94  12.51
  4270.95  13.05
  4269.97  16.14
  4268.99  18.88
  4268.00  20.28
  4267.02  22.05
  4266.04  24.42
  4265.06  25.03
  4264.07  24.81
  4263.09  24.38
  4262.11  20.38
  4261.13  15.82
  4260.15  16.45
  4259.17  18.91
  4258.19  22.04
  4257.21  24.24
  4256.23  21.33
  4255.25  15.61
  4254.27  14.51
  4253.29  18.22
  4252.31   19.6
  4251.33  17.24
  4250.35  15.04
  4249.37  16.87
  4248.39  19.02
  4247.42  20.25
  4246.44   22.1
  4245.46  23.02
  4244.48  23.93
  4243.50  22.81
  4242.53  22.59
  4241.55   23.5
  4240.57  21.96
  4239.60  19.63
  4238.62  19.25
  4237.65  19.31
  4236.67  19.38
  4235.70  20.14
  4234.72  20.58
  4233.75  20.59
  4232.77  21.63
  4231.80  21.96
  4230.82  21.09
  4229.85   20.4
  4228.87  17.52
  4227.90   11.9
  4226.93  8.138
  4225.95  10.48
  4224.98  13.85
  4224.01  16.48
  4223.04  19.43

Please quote 0.9 angstrom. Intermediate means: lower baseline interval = 17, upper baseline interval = 23.3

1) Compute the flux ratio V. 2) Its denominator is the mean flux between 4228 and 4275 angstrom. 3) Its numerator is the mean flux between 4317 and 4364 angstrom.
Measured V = 1.20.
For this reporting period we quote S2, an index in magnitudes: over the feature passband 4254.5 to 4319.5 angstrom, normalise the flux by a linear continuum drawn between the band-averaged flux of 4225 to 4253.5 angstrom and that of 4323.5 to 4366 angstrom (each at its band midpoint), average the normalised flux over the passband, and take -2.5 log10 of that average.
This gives 0.128 mag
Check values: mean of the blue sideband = 19.2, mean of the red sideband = 23.3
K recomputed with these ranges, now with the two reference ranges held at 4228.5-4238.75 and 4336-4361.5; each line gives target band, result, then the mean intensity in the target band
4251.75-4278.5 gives 2.5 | 19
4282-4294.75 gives 1.5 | 19.1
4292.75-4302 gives 1.6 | 18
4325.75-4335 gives -0.7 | 24.4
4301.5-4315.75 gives 4.1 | 15.8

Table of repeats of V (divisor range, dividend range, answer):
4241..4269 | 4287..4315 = 0.81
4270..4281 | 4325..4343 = 1.31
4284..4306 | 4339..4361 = 1.36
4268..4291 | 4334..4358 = 1.31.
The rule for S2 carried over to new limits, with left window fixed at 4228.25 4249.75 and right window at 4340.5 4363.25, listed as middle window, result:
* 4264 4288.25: 0.15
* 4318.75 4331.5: 0.07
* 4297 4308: 0.49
